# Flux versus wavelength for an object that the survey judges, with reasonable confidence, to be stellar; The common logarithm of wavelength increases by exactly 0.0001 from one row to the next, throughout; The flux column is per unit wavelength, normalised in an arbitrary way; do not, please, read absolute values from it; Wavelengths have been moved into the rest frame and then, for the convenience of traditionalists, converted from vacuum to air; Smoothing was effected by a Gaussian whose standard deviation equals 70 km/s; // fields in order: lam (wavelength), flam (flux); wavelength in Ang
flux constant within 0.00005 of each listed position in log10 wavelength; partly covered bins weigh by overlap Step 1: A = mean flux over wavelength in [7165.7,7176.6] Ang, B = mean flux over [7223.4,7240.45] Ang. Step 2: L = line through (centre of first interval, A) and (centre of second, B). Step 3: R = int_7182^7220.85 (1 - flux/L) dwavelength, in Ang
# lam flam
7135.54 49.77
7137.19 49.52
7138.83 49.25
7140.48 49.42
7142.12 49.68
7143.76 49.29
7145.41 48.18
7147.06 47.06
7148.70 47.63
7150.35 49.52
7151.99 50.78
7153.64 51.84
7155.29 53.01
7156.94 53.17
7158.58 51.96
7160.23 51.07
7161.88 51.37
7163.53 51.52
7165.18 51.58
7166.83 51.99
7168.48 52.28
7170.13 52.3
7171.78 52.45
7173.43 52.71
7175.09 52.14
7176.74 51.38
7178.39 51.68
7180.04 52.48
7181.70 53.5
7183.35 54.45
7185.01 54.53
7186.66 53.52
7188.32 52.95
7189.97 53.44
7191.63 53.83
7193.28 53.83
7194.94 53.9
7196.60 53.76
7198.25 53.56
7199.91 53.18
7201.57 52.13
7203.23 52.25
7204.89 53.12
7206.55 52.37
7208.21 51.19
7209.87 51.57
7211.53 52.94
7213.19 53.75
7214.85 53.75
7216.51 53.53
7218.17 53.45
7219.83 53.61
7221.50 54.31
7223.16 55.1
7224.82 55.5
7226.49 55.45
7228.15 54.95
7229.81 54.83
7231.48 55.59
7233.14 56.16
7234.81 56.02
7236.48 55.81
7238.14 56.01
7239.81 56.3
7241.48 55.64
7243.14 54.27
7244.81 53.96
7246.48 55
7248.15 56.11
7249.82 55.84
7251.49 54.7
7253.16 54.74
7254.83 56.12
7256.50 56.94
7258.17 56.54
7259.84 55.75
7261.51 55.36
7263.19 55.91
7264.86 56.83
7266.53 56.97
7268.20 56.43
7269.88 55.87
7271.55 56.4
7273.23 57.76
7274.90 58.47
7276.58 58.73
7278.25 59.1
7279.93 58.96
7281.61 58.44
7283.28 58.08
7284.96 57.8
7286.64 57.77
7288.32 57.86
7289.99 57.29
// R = 0.5 Ang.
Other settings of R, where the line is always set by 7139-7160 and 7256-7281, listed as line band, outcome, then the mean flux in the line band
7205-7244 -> 0.1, 54.4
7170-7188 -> -0.3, 52.8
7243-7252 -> 0.1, 55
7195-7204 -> 0.0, 53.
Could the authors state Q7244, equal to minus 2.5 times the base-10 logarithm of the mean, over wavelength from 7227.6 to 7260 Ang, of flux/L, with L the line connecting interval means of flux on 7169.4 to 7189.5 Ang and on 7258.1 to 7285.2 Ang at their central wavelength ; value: 0.007 mag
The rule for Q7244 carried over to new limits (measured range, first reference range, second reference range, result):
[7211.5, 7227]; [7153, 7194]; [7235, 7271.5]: 0.01 mag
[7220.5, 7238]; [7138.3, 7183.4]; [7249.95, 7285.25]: -0.01 mag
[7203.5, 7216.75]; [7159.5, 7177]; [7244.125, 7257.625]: 0.02 mag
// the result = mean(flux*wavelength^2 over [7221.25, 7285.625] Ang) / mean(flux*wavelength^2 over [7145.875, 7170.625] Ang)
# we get 1.1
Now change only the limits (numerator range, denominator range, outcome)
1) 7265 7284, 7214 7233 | 1.07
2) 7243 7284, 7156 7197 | 1.10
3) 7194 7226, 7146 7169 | 1.06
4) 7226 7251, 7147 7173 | 1.10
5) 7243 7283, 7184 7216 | 1.08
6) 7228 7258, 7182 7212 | 1.06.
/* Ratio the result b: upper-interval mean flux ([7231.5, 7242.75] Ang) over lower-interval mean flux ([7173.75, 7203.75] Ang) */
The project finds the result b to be 1.05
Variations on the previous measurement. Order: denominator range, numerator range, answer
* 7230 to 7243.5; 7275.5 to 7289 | 1.05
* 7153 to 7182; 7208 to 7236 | 1.04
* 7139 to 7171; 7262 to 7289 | 1.14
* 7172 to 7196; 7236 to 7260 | 1.05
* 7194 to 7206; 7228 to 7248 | 1.04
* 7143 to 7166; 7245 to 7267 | 1.10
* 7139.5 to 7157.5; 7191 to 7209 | 1.06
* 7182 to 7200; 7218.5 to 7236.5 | 1.03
